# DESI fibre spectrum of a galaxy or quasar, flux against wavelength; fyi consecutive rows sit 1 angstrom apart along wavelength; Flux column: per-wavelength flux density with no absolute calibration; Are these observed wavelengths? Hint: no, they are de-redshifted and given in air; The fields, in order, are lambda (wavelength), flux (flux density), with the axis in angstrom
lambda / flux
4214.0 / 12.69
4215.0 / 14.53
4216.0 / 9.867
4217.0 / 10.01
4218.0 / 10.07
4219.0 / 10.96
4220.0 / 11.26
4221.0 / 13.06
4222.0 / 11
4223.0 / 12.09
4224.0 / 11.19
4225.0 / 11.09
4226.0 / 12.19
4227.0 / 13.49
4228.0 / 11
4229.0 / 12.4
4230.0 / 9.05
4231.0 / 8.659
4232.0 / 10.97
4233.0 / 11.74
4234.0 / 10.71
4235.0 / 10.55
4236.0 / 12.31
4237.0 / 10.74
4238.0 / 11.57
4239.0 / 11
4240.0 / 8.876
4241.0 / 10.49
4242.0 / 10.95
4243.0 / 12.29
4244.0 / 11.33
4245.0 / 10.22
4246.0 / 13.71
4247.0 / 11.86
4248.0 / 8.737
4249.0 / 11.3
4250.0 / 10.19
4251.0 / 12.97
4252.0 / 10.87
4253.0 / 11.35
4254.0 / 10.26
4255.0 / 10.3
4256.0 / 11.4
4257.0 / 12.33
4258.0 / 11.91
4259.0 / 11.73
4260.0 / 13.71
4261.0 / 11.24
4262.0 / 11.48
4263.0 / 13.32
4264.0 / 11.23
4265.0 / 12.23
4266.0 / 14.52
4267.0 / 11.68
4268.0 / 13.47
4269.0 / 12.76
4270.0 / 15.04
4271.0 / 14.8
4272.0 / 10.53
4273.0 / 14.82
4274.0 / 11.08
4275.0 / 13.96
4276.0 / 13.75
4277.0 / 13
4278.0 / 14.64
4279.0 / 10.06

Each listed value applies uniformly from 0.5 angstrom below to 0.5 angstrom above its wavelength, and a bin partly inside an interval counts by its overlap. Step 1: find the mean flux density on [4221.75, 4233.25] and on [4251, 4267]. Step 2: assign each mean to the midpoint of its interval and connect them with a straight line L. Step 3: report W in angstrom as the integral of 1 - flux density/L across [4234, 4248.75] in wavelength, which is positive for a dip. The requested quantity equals 0.6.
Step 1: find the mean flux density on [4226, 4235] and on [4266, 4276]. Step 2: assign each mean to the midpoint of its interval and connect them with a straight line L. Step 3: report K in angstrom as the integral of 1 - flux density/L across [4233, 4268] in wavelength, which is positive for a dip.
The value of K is 1.8 angstrom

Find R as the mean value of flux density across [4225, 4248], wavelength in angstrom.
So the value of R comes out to 11.1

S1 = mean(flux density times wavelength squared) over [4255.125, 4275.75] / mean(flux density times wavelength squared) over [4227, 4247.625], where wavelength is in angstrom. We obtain 1.2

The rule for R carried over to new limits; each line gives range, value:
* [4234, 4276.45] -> 11.9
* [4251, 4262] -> 11.6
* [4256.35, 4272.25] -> 12.6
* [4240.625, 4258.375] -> 11.2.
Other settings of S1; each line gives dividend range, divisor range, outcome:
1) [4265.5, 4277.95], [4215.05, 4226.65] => 1.21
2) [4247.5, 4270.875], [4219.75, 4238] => 1.07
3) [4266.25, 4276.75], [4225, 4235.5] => 1.22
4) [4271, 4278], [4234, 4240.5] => 1.23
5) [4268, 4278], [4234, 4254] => 1.22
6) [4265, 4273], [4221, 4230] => 1.16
